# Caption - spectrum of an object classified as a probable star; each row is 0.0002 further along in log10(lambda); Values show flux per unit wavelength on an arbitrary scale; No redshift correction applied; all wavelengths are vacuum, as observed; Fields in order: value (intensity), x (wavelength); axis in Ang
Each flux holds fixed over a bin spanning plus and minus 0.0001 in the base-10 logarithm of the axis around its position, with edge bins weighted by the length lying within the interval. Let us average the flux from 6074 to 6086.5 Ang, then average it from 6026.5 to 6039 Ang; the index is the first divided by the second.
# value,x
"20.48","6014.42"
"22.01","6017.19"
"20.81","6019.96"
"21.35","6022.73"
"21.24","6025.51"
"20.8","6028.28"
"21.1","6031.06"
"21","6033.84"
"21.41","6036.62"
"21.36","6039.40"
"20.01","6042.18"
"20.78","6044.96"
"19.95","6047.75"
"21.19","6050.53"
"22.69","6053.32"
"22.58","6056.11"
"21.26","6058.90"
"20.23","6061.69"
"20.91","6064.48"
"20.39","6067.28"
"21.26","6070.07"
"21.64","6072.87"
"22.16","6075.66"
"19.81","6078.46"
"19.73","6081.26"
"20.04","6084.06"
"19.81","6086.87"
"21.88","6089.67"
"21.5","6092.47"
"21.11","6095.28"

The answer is 0.97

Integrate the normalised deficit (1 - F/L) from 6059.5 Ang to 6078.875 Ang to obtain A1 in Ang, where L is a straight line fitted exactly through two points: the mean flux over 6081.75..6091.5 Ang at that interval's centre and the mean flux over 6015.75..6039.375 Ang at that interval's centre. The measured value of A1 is -0.2 Ang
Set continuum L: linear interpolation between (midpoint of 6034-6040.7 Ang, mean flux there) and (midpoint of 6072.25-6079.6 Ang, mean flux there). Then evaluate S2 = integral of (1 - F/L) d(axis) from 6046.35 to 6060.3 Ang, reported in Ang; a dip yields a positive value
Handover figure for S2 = -0.2 Ang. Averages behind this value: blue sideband 21.3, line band 21.5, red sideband 21.2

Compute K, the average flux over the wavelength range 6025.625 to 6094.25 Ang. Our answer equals 21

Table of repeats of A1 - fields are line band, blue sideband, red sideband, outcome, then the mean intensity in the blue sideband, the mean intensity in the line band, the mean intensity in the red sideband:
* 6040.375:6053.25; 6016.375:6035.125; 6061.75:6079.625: 0.2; 21.2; 20.7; 21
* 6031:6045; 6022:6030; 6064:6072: 0.1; 21.1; 20.9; 20.9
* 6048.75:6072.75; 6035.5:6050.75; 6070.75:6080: -0.4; 20.7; 21.3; 21.2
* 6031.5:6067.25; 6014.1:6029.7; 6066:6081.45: -0.1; 21.2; 21.1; 20.9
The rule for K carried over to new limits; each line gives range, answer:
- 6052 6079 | 21.3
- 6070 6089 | 20.6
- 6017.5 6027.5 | 21.2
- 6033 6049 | 20.7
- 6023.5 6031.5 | 21.1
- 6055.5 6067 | 21.1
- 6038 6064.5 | 21.1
